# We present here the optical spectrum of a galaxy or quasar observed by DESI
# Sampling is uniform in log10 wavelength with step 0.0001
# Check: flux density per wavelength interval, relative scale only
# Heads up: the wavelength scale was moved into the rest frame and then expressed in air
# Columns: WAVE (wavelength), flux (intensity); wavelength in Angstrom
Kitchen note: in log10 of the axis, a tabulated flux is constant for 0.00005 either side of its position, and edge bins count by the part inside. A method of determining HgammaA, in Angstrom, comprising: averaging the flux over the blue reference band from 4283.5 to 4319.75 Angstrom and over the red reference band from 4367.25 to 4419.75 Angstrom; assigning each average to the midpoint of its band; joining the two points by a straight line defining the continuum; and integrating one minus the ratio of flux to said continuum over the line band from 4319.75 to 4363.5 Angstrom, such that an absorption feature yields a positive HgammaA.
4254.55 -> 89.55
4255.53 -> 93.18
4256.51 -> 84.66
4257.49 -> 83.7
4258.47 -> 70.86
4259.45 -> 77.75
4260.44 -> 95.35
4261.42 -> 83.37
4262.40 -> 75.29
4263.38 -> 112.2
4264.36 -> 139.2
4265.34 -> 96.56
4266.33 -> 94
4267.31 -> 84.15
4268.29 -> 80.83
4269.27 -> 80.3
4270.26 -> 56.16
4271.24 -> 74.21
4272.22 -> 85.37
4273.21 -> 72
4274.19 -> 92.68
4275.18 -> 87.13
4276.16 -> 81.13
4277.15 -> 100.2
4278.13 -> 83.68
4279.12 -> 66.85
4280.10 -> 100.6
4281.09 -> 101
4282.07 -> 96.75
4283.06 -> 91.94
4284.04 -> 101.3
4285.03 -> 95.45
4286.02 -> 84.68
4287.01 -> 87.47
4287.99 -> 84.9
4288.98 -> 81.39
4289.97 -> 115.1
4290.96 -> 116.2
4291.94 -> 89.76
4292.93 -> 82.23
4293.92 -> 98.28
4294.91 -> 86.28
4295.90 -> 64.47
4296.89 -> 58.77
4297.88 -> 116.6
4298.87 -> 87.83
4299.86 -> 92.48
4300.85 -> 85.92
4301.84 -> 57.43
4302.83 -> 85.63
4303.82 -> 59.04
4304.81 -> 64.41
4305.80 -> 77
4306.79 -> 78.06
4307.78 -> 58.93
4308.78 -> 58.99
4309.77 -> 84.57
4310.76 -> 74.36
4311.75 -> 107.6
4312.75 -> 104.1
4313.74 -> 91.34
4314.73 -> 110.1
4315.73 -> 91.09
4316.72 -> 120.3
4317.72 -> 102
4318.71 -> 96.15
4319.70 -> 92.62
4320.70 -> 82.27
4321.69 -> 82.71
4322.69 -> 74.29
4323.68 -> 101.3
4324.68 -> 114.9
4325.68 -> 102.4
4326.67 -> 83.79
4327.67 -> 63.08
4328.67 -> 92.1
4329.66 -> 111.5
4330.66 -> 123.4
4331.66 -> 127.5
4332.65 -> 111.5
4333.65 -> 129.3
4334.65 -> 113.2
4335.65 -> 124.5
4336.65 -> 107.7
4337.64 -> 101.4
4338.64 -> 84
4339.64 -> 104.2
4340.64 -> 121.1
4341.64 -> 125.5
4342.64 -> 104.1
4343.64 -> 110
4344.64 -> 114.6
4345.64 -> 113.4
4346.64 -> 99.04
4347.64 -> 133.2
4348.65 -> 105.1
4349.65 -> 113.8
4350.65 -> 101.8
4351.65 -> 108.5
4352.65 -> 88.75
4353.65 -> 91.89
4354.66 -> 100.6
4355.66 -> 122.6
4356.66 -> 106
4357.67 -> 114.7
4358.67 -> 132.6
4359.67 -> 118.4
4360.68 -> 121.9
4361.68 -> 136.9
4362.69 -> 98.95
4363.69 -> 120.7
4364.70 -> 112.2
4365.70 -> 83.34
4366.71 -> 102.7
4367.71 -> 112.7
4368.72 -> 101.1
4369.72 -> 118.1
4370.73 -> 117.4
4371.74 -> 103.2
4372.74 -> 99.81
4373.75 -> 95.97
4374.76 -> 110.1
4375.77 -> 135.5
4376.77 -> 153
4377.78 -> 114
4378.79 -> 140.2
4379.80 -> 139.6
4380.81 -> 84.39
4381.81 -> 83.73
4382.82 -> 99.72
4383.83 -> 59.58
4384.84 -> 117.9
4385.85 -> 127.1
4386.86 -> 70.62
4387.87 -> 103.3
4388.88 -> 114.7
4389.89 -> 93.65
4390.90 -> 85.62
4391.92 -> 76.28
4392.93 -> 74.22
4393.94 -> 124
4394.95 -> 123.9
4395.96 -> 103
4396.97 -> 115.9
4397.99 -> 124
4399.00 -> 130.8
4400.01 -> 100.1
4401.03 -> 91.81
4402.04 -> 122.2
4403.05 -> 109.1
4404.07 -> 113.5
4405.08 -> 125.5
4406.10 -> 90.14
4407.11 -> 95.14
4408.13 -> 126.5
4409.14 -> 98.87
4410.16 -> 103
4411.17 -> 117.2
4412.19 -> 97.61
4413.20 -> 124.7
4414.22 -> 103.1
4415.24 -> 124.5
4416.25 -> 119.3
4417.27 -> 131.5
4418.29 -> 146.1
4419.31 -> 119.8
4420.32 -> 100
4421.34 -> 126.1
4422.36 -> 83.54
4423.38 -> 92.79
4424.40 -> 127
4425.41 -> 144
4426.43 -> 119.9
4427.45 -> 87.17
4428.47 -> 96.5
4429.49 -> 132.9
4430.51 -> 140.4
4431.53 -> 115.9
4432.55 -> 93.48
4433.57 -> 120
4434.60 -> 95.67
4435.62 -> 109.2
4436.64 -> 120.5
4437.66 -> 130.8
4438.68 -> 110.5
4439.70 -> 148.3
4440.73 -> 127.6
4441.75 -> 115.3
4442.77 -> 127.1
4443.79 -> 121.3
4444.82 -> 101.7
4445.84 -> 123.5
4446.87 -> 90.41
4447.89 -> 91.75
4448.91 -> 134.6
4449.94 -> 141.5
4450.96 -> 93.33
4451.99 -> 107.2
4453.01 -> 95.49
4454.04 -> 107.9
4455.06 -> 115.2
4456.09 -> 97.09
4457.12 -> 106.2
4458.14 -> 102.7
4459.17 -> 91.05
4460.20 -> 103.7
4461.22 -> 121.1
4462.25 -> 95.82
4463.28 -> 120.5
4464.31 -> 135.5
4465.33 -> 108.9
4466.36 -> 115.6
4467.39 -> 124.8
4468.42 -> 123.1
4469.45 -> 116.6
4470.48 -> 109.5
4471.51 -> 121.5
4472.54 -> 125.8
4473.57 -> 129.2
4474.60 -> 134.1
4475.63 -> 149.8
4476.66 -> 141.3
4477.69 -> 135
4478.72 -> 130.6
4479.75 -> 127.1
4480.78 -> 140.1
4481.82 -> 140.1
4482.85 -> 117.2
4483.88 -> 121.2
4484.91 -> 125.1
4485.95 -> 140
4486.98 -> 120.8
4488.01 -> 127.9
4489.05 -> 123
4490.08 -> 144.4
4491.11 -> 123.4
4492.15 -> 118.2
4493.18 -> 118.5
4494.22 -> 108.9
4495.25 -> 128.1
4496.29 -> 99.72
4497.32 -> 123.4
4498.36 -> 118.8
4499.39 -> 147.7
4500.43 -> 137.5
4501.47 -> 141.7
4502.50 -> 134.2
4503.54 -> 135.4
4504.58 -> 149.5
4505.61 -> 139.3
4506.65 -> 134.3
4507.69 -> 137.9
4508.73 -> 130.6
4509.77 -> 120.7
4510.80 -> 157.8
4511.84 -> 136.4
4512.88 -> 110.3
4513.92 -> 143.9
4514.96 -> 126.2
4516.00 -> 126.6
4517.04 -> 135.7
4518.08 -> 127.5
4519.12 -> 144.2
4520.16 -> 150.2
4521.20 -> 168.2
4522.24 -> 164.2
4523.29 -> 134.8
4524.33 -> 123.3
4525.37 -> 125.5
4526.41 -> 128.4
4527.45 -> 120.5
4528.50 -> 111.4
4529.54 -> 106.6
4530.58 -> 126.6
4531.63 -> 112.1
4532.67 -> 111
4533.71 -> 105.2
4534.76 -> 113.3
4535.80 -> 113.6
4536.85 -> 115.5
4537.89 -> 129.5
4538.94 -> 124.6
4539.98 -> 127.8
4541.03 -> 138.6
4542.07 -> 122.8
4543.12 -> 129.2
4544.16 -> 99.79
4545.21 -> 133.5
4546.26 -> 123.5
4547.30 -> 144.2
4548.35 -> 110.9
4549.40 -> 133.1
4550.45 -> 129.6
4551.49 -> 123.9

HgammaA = -4.5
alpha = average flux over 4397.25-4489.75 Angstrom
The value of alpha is 117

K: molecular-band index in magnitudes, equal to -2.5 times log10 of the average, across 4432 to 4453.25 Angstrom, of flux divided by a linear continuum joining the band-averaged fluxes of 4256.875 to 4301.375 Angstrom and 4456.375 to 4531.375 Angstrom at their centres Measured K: 0.03 mag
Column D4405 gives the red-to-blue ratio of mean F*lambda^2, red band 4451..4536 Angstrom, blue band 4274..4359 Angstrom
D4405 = 1.41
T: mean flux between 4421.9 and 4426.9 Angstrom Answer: 114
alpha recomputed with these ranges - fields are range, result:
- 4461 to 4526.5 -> 130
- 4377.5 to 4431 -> 110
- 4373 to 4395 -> 105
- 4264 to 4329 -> 87.8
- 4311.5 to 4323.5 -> 96.1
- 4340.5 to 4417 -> 109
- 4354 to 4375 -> 111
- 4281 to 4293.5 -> 94.3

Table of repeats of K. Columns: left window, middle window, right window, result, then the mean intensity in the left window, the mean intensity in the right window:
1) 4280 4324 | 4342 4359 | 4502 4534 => -0.12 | 88.1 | 132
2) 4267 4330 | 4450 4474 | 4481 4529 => 0.09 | 87.2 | 131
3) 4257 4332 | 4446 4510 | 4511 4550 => -0.03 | 88.9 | 127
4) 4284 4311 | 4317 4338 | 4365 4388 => -0.11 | 82.9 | 108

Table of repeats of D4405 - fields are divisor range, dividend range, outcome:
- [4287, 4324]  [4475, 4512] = 1.65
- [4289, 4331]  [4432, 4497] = 1.44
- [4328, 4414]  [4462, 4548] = 1.24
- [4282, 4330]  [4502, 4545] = 1.61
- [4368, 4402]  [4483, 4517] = 1.27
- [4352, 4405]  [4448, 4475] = 1.09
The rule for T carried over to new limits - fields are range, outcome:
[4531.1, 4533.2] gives 112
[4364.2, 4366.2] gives 98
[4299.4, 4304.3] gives 76.1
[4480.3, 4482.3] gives 140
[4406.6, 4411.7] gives 108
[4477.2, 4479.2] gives 133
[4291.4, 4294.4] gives 90.7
